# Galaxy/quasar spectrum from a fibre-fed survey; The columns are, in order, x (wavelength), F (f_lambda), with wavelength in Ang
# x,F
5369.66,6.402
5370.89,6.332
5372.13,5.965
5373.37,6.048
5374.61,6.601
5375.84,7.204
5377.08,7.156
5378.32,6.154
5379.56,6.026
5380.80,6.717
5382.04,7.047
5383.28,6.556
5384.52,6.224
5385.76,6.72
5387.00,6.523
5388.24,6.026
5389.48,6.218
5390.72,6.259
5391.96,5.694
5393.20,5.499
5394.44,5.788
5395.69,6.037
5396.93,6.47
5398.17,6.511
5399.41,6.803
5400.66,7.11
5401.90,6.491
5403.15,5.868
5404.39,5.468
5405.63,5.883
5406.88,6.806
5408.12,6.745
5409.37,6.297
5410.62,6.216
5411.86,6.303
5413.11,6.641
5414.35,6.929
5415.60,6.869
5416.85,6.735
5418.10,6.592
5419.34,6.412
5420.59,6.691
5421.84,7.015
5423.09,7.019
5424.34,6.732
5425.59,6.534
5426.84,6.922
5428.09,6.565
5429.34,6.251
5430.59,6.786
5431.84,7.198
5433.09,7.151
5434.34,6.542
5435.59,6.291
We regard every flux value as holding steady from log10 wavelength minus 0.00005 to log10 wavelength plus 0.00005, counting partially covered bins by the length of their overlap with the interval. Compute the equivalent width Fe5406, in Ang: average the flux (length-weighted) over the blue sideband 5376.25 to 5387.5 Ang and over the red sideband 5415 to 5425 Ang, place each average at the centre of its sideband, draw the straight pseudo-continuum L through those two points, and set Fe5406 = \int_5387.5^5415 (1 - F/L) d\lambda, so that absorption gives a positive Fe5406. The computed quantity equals 1.6 Ang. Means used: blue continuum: 6.58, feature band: 6.28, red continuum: 6.75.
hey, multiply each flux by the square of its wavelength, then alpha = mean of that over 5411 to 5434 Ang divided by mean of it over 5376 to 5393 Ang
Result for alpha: 1.07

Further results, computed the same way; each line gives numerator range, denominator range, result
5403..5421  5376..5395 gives 1.03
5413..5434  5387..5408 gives 1.10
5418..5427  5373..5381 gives 1.04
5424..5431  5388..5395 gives 1.13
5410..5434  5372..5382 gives 1.04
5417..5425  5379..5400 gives 1.08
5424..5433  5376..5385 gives 1.04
